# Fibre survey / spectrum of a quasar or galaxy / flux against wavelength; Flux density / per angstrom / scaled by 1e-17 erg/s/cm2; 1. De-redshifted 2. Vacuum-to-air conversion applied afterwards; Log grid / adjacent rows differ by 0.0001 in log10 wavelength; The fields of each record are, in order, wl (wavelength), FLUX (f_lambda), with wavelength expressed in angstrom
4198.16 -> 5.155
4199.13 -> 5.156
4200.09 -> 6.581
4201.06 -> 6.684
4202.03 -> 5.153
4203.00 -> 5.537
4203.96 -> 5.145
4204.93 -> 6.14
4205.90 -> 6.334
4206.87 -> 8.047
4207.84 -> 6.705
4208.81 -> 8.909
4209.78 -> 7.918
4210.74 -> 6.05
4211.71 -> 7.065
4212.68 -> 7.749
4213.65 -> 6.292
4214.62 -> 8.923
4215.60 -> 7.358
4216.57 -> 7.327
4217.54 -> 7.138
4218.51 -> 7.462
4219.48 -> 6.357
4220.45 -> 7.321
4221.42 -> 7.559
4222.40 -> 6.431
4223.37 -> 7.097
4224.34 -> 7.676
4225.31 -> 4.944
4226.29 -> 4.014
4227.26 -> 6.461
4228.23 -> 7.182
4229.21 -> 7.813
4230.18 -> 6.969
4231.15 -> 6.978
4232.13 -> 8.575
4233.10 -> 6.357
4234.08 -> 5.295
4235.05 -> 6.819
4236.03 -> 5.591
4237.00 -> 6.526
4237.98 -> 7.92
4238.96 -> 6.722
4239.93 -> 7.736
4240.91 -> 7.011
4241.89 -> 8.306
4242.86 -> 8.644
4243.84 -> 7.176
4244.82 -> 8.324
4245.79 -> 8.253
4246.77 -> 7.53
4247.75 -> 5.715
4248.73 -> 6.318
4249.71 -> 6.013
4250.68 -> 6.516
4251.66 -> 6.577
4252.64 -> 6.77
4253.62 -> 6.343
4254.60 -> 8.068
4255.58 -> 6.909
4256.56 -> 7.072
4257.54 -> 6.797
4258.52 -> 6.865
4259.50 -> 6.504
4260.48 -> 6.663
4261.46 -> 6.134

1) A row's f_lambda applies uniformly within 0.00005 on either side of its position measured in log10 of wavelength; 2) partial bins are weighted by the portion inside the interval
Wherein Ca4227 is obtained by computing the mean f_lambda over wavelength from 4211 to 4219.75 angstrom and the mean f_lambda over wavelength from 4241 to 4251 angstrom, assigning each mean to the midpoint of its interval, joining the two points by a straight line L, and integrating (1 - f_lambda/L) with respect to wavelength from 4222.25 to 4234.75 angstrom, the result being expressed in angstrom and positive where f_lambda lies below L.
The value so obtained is 1.2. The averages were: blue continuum 7.28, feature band 6.61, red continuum 7.29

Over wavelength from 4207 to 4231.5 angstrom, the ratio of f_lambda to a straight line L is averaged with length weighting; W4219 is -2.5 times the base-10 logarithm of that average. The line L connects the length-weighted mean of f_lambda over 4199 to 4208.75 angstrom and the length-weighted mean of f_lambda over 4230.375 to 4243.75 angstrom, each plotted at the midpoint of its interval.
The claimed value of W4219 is -0.06 mag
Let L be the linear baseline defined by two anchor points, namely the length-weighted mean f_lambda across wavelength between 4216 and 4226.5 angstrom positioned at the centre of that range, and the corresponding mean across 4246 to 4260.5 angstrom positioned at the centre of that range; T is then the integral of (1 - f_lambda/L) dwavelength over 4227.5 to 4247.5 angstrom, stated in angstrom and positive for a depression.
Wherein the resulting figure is -1.5 angstrom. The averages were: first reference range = 6.74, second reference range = 6.74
